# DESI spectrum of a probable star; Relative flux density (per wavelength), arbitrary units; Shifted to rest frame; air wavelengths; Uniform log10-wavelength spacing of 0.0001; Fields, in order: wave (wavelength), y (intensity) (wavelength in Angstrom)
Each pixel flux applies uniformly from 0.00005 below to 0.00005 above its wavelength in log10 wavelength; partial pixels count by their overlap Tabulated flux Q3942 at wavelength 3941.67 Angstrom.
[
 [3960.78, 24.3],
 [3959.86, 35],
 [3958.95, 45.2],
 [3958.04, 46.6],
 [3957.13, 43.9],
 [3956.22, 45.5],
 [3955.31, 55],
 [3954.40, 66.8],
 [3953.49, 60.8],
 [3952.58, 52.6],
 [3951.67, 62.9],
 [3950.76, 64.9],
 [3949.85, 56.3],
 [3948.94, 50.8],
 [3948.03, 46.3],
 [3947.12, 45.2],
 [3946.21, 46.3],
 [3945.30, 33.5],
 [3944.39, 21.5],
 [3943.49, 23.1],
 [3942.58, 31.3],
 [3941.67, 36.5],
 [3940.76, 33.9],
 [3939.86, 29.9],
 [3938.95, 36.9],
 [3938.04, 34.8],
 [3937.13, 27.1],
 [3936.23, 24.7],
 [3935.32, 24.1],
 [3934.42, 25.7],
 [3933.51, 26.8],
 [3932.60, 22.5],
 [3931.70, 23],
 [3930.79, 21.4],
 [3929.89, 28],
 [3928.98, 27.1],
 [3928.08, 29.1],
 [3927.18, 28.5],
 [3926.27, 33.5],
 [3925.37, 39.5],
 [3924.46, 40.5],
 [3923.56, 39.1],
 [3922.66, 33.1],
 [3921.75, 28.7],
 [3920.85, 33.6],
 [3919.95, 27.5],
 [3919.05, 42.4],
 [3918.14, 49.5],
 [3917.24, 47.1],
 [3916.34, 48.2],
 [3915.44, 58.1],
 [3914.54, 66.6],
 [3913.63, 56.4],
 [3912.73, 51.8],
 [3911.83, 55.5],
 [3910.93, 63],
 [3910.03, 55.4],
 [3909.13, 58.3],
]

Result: 36.5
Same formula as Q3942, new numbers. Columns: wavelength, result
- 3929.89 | 28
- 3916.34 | 48.2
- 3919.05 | 42.4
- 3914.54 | 66.6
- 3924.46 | 40.5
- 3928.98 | 27.1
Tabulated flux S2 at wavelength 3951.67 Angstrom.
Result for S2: 62.9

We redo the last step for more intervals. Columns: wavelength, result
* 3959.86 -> 35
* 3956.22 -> 45.5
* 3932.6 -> 22.5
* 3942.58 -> 31.3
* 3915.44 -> 58.1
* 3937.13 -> 27.1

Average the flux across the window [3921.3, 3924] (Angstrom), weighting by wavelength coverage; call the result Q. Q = 33.6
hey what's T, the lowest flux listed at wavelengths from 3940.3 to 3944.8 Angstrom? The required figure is 21.5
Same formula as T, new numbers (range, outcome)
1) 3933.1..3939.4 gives 24.1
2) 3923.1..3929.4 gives 27.1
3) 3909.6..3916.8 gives 48.2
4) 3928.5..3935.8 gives 21.4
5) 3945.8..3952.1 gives 45.2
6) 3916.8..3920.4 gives 27.5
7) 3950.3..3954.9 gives 52.6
